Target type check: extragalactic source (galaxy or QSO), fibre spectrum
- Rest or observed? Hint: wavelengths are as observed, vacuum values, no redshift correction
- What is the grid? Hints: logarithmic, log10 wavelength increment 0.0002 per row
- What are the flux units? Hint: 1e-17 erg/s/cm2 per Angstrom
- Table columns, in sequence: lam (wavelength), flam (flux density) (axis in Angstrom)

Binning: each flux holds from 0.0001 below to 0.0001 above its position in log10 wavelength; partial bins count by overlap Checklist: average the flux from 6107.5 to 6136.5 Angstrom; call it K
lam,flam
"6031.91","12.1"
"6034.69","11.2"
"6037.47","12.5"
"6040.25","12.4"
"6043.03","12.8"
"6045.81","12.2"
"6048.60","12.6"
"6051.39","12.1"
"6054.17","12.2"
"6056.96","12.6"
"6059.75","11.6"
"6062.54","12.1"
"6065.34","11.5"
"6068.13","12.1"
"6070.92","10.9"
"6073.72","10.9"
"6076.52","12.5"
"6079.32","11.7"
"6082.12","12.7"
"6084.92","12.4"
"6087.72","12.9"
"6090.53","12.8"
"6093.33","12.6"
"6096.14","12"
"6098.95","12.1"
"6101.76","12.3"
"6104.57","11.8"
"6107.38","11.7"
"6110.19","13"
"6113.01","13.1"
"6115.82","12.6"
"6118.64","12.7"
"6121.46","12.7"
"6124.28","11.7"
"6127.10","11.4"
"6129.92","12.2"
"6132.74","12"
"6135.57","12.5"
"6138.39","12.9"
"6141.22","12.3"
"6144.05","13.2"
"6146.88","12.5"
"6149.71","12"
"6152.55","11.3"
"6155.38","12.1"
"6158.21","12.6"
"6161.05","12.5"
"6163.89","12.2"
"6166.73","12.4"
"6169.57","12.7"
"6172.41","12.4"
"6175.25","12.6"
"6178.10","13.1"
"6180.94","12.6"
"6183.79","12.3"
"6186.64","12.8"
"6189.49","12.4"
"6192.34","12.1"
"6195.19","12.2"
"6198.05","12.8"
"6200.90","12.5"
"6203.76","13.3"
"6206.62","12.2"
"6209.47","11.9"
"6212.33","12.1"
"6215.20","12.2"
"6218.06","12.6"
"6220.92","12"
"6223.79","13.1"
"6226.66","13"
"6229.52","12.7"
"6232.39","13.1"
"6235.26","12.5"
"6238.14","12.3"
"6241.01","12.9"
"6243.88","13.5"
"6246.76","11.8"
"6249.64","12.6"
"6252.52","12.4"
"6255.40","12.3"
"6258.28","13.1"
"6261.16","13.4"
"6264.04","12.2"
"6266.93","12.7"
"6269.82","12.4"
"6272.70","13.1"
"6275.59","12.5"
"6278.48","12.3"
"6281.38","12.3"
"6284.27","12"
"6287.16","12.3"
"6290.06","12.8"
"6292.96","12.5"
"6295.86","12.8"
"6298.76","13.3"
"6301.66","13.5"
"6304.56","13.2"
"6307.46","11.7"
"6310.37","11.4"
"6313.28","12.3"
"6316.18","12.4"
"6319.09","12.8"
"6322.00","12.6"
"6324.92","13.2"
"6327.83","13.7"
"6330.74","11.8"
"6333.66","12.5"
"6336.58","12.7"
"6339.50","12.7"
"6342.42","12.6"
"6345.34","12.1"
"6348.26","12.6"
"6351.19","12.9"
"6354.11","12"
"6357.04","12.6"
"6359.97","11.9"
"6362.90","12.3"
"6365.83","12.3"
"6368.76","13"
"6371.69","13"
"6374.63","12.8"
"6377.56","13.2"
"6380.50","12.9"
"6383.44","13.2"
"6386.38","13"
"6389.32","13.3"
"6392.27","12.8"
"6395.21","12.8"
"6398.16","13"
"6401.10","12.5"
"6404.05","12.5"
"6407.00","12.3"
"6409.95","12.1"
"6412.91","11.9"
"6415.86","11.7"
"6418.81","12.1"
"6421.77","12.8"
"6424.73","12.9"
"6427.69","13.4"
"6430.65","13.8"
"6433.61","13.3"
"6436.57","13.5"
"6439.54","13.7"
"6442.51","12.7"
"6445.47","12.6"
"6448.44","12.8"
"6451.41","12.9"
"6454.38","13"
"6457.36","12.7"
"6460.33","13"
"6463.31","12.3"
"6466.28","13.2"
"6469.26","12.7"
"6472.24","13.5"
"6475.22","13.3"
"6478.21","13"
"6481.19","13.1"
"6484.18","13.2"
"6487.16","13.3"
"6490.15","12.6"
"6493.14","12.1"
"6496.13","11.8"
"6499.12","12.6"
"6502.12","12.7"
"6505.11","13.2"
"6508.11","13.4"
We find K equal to 12.4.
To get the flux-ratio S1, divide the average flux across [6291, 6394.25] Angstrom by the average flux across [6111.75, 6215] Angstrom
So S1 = 1.0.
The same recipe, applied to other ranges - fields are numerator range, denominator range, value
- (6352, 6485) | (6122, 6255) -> 1.03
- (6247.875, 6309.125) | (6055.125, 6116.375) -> 1.04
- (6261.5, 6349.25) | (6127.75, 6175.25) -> 1.02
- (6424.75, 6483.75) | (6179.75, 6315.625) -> 1.04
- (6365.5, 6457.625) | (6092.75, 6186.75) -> 1.04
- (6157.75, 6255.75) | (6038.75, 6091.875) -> 1.03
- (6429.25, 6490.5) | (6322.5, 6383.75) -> 1.03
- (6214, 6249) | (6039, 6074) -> 1.05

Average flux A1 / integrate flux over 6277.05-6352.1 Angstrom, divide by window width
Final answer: 12.6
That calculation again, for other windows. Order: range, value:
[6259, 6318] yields 12.6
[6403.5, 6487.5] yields 12.9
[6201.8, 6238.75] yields 12.5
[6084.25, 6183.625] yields 12.4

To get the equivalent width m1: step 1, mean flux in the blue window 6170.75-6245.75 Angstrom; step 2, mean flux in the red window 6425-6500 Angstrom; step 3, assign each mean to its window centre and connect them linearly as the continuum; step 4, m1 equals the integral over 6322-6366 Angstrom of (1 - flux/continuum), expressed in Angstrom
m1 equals 0.9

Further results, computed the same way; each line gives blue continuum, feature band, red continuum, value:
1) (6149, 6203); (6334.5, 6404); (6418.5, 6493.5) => 0.7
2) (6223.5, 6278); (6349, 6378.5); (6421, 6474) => 0.7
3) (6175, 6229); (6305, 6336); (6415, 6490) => 0.6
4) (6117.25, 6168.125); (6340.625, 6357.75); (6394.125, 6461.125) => 0.2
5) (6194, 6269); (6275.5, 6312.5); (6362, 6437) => 0.5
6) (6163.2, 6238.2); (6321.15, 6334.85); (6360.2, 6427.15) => -0.2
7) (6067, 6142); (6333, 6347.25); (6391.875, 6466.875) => 0.1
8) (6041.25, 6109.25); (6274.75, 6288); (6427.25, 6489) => 0.4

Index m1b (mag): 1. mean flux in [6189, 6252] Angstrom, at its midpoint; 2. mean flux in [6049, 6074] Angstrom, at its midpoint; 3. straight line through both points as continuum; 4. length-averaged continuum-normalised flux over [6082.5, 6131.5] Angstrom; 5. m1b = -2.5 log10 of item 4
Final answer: -0.03 mag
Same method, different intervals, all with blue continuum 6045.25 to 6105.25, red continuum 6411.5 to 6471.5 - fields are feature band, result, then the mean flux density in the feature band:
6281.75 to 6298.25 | 0.00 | 12.5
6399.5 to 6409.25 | 0.03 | 12.4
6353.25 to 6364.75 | 0.04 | 12.2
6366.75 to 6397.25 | -0.02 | 13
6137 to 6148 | -0.04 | 12.7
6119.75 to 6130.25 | 0.02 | 12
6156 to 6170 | -0.01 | 12.4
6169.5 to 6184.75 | -0.03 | 12.6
